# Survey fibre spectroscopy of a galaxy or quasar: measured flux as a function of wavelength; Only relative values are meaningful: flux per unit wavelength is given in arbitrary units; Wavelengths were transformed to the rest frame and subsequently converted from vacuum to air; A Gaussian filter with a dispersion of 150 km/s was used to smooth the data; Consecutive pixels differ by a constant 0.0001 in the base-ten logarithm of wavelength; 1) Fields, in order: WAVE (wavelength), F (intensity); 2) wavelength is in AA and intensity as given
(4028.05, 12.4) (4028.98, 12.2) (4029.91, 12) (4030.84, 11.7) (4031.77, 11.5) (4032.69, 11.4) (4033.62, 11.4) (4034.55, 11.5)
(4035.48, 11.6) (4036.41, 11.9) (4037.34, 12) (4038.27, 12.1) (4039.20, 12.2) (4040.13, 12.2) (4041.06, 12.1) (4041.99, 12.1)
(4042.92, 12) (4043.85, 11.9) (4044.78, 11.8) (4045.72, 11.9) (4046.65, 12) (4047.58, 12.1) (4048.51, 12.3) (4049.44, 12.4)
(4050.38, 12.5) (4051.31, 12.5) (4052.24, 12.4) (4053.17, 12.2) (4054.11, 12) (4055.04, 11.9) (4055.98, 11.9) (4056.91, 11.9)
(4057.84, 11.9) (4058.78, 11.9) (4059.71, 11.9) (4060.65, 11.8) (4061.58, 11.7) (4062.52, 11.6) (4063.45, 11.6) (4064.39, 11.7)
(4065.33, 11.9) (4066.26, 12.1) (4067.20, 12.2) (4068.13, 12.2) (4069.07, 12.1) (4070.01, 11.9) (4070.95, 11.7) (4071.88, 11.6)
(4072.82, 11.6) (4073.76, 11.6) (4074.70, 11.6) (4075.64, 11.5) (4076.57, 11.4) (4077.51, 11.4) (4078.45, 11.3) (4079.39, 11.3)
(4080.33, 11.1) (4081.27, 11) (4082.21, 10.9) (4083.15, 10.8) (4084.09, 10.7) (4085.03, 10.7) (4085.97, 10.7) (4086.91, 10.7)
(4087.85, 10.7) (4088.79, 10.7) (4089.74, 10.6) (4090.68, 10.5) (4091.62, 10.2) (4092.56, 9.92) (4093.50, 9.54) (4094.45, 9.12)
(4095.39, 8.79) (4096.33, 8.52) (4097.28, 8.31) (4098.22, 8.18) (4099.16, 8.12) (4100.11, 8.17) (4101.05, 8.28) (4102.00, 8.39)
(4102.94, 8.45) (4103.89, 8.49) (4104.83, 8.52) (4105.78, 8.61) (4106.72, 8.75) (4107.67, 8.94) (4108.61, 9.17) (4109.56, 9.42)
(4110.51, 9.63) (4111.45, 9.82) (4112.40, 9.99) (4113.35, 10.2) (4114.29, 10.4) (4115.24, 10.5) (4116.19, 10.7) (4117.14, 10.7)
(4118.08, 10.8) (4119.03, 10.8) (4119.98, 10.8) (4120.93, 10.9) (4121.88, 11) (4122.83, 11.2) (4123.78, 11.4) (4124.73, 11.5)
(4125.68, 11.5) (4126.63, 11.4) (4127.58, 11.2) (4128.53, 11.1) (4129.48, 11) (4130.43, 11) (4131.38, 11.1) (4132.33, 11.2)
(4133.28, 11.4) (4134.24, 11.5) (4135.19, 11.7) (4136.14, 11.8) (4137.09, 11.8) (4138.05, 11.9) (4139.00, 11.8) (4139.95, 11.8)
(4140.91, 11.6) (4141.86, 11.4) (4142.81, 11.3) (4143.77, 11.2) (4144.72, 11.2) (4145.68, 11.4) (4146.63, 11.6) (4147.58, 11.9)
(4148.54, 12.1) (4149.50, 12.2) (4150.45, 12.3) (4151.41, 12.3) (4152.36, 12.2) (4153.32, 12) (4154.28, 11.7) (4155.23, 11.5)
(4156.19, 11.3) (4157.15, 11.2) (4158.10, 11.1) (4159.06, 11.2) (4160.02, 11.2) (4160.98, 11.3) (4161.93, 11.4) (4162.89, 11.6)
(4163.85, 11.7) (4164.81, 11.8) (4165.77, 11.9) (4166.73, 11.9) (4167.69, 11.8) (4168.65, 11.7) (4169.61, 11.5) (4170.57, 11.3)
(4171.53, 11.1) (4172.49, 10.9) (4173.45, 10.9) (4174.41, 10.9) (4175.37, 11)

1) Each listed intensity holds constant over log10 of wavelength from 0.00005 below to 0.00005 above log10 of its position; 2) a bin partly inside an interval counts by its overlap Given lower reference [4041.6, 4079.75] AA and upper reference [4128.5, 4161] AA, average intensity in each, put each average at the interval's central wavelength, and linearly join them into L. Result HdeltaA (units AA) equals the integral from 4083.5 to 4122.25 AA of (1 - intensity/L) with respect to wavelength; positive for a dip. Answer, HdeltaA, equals 6.7 AA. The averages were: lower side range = 11.9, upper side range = 11.6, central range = 9.69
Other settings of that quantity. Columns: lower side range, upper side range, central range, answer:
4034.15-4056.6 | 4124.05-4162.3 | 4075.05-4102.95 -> 4.2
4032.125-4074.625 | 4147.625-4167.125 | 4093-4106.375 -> 3.7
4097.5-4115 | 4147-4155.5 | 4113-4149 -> -2.1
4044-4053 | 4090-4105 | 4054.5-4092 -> -3.3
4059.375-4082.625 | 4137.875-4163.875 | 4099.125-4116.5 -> 3.6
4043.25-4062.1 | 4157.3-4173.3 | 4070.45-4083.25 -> 0.6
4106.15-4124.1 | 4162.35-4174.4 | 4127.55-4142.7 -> -1.1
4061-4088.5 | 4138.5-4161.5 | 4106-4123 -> 2.0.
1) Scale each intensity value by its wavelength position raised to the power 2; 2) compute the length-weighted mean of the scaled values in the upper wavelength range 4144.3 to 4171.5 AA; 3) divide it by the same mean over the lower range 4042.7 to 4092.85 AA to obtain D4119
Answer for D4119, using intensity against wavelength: 1.05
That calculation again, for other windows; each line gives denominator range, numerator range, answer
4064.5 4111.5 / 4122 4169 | 1.16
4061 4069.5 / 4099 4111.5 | 0.75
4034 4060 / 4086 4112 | 0.79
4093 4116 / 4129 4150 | 1.30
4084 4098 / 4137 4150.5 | 1.21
